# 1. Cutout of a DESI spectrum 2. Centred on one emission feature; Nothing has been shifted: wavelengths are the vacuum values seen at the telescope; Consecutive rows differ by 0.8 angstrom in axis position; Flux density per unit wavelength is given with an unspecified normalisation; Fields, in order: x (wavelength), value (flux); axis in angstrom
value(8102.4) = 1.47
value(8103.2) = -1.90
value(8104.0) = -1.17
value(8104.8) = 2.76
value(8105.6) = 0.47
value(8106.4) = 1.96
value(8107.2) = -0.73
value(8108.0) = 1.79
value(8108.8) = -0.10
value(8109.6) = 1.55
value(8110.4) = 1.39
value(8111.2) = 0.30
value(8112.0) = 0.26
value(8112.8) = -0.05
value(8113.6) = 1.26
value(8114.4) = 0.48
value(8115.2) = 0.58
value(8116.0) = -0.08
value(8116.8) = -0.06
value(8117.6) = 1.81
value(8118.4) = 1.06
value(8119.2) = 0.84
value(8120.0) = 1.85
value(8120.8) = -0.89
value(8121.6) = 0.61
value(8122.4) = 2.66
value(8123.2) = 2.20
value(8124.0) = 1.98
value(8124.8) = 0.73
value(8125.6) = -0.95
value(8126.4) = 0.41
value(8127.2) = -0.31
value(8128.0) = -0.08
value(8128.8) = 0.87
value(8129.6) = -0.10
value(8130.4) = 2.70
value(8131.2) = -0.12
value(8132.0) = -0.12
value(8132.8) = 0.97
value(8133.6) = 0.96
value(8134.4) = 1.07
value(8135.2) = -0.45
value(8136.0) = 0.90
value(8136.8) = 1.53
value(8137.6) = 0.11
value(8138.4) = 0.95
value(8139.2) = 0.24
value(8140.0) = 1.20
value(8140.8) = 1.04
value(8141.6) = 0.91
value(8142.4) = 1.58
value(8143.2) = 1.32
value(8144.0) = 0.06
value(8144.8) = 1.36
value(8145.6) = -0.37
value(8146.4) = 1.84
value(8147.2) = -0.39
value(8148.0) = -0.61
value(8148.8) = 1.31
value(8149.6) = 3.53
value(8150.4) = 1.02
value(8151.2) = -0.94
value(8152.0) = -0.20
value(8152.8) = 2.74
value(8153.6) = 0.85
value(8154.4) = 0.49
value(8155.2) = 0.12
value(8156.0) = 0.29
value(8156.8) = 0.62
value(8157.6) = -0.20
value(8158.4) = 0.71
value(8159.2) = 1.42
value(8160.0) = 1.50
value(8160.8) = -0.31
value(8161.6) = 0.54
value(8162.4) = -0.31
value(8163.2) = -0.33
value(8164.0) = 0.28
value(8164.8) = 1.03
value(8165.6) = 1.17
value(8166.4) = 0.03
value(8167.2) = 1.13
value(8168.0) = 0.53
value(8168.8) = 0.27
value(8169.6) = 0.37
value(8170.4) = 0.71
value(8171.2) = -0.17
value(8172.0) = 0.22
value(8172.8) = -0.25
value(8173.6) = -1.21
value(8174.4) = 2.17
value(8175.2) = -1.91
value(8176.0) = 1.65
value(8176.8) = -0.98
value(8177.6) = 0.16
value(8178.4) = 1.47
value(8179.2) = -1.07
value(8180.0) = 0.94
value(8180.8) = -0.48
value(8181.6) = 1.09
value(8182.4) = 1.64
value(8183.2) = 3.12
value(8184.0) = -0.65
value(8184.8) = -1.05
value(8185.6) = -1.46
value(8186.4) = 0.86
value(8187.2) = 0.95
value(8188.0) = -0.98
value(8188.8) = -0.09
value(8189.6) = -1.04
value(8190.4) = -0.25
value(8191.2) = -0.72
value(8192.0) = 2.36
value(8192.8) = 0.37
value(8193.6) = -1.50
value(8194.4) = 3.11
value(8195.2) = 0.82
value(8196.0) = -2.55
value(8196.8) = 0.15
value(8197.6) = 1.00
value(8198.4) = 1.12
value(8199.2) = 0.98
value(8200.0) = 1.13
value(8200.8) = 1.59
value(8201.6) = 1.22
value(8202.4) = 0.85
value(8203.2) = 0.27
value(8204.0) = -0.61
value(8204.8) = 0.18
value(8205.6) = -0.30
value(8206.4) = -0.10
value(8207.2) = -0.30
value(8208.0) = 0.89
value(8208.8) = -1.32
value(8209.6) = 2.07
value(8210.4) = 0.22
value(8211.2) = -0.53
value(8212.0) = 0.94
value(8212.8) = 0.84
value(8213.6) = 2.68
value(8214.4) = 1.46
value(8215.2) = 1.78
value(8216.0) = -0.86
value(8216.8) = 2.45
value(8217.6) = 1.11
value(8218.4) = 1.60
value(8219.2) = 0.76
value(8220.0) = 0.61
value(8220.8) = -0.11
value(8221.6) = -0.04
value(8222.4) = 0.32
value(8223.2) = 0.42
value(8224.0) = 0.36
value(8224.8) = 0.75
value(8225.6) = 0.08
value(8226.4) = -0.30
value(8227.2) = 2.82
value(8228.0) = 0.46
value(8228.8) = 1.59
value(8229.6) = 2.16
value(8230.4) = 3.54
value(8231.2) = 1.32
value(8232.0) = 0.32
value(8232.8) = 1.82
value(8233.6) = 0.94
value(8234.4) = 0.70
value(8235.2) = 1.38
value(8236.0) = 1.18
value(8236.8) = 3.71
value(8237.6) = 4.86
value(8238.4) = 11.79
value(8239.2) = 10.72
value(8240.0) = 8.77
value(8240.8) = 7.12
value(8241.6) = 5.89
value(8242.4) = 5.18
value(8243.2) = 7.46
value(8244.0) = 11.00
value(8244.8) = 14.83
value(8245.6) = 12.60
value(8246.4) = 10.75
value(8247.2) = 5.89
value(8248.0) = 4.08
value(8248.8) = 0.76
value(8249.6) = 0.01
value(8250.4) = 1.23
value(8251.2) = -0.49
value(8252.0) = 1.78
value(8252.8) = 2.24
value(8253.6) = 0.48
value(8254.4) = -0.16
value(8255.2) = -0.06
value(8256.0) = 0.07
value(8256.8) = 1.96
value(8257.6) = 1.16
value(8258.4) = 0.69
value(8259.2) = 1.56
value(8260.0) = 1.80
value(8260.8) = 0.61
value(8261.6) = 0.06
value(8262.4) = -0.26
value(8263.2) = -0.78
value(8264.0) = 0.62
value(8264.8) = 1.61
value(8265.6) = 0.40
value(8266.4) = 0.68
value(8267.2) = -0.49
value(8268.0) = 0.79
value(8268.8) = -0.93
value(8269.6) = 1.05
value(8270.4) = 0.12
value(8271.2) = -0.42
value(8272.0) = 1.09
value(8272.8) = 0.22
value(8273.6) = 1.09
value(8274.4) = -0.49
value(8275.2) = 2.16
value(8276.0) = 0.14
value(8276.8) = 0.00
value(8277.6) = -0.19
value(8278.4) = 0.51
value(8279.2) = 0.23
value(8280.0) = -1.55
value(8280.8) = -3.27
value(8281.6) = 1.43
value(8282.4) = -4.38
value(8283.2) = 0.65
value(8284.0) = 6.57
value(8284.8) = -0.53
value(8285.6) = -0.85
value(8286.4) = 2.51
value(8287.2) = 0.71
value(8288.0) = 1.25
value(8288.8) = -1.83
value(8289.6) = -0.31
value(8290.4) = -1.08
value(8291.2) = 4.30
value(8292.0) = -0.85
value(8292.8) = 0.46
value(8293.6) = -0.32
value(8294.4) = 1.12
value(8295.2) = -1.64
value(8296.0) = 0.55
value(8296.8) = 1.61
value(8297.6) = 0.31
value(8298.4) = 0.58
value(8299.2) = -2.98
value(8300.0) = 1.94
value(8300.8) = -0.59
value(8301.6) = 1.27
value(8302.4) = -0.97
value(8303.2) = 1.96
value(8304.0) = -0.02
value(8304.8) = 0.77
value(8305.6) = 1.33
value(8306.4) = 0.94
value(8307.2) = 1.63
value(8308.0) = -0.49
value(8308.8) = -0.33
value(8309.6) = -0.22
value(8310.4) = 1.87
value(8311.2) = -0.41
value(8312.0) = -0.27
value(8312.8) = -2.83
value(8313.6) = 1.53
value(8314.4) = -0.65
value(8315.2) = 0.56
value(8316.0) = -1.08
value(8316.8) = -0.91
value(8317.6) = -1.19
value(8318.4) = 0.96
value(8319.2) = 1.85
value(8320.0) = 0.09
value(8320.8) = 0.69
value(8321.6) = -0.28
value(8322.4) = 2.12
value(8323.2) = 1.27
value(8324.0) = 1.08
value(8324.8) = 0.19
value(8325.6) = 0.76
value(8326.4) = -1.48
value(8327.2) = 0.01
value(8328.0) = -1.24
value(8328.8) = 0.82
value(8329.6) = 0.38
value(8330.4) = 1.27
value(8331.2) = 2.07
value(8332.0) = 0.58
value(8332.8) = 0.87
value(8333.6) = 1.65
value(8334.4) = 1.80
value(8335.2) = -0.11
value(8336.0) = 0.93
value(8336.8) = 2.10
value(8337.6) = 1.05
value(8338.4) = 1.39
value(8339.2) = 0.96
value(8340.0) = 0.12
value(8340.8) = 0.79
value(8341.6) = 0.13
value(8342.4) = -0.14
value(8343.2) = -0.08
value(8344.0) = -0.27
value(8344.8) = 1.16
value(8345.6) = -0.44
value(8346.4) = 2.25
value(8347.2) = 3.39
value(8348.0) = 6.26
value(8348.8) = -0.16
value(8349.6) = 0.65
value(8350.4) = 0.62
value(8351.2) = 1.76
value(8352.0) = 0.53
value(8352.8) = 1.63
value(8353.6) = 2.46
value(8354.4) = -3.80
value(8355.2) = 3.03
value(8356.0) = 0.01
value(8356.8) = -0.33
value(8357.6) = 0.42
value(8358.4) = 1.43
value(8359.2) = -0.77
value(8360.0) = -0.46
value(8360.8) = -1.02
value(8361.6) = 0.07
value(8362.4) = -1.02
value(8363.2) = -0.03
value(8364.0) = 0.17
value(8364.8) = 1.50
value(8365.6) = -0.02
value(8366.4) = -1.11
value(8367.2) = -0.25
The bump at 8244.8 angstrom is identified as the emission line [O II]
